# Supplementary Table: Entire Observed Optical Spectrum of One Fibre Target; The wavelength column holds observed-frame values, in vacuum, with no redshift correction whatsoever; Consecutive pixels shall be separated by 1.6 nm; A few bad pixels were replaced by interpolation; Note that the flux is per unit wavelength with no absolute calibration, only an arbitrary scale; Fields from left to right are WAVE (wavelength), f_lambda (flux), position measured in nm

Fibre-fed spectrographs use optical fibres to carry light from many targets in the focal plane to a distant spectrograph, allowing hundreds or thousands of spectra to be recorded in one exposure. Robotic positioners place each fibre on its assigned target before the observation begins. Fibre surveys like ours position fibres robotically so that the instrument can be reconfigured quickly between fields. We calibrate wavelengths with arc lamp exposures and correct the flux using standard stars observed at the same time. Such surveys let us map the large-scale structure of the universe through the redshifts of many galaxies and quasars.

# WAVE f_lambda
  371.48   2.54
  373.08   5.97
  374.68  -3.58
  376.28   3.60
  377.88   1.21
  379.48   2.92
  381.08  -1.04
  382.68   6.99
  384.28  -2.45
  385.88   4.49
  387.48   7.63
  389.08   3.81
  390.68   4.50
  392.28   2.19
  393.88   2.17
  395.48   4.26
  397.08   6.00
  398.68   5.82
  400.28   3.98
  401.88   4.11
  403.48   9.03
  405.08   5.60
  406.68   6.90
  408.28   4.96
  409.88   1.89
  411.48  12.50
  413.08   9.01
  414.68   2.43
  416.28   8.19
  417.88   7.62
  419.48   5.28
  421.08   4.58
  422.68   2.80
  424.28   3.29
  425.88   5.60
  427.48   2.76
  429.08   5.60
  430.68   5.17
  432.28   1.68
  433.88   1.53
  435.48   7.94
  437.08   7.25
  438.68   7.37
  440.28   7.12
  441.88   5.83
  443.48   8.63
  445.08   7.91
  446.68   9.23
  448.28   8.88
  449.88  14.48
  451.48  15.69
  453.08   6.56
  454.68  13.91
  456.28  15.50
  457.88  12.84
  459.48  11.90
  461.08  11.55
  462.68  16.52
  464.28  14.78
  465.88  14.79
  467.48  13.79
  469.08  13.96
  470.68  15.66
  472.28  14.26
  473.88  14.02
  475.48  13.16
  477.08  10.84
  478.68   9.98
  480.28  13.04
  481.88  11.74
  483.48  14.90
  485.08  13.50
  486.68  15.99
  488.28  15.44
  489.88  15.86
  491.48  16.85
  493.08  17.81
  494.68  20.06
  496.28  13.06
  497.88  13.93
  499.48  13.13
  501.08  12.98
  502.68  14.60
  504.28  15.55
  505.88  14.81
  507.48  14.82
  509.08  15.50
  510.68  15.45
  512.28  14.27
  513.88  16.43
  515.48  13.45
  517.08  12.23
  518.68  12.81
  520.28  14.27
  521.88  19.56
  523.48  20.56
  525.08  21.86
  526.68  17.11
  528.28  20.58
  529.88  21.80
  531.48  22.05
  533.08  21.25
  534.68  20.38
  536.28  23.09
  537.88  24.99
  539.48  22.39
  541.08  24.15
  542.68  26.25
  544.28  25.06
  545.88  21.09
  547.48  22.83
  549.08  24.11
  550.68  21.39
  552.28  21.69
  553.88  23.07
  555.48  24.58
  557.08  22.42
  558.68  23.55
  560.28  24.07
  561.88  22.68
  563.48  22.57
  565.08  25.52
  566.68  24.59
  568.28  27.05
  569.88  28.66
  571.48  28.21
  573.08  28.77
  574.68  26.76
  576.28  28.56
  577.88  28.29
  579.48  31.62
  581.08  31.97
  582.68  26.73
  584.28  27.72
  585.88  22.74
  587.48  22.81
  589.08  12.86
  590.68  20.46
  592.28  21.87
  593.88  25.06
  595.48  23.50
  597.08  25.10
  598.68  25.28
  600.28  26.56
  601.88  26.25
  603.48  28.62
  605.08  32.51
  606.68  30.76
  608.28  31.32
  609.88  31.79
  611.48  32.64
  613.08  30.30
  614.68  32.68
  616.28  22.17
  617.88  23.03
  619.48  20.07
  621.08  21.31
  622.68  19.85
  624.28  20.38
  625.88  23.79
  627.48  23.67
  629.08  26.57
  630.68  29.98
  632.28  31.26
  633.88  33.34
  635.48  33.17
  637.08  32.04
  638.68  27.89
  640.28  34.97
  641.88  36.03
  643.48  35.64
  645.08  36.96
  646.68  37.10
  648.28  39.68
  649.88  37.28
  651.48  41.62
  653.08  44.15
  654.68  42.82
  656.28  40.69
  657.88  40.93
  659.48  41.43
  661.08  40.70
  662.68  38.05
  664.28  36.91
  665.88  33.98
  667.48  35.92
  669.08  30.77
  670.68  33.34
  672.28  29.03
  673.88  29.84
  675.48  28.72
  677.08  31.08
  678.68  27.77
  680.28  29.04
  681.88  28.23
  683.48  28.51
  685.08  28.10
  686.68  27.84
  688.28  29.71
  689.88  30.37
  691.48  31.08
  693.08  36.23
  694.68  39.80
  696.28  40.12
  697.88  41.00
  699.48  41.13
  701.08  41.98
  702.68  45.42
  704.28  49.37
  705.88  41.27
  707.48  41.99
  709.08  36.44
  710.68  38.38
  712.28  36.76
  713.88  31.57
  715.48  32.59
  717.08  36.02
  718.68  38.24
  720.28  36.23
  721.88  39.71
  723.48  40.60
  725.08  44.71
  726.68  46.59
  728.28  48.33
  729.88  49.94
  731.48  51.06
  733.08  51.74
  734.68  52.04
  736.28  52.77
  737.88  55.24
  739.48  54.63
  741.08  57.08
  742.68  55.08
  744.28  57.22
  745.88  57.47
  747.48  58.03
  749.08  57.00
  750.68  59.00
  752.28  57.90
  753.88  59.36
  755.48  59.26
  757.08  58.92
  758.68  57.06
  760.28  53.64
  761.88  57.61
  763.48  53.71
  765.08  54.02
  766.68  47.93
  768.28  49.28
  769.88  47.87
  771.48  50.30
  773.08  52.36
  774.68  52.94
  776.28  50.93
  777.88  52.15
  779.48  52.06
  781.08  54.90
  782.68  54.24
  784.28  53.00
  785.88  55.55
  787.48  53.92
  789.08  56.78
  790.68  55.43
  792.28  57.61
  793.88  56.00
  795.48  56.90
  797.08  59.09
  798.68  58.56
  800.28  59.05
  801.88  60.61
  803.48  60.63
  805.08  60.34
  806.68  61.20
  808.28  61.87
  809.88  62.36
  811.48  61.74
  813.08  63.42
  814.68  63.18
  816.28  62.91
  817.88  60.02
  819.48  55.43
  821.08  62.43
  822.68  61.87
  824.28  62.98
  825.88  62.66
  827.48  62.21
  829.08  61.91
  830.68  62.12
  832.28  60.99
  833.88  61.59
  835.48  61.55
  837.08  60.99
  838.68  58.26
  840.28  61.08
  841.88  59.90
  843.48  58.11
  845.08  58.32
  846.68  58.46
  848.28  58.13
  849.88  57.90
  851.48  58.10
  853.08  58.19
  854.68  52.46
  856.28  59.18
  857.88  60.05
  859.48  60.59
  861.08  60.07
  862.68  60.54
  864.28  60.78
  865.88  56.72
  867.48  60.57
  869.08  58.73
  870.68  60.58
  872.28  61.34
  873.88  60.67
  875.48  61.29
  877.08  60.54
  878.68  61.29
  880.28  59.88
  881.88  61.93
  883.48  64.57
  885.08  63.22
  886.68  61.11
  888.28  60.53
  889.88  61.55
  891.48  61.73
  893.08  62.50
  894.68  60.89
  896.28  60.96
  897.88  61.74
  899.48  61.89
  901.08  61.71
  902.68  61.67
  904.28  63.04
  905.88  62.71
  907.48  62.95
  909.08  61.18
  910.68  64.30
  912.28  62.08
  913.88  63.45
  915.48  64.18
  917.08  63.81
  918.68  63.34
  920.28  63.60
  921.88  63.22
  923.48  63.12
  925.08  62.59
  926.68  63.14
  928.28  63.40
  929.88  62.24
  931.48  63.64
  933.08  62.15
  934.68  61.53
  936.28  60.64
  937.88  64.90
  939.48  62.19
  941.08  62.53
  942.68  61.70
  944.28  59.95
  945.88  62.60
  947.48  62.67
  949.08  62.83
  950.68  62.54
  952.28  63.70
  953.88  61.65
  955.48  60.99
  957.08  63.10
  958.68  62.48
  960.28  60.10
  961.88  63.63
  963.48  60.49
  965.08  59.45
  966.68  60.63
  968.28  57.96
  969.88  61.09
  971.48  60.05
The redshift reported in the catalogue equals 0.000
